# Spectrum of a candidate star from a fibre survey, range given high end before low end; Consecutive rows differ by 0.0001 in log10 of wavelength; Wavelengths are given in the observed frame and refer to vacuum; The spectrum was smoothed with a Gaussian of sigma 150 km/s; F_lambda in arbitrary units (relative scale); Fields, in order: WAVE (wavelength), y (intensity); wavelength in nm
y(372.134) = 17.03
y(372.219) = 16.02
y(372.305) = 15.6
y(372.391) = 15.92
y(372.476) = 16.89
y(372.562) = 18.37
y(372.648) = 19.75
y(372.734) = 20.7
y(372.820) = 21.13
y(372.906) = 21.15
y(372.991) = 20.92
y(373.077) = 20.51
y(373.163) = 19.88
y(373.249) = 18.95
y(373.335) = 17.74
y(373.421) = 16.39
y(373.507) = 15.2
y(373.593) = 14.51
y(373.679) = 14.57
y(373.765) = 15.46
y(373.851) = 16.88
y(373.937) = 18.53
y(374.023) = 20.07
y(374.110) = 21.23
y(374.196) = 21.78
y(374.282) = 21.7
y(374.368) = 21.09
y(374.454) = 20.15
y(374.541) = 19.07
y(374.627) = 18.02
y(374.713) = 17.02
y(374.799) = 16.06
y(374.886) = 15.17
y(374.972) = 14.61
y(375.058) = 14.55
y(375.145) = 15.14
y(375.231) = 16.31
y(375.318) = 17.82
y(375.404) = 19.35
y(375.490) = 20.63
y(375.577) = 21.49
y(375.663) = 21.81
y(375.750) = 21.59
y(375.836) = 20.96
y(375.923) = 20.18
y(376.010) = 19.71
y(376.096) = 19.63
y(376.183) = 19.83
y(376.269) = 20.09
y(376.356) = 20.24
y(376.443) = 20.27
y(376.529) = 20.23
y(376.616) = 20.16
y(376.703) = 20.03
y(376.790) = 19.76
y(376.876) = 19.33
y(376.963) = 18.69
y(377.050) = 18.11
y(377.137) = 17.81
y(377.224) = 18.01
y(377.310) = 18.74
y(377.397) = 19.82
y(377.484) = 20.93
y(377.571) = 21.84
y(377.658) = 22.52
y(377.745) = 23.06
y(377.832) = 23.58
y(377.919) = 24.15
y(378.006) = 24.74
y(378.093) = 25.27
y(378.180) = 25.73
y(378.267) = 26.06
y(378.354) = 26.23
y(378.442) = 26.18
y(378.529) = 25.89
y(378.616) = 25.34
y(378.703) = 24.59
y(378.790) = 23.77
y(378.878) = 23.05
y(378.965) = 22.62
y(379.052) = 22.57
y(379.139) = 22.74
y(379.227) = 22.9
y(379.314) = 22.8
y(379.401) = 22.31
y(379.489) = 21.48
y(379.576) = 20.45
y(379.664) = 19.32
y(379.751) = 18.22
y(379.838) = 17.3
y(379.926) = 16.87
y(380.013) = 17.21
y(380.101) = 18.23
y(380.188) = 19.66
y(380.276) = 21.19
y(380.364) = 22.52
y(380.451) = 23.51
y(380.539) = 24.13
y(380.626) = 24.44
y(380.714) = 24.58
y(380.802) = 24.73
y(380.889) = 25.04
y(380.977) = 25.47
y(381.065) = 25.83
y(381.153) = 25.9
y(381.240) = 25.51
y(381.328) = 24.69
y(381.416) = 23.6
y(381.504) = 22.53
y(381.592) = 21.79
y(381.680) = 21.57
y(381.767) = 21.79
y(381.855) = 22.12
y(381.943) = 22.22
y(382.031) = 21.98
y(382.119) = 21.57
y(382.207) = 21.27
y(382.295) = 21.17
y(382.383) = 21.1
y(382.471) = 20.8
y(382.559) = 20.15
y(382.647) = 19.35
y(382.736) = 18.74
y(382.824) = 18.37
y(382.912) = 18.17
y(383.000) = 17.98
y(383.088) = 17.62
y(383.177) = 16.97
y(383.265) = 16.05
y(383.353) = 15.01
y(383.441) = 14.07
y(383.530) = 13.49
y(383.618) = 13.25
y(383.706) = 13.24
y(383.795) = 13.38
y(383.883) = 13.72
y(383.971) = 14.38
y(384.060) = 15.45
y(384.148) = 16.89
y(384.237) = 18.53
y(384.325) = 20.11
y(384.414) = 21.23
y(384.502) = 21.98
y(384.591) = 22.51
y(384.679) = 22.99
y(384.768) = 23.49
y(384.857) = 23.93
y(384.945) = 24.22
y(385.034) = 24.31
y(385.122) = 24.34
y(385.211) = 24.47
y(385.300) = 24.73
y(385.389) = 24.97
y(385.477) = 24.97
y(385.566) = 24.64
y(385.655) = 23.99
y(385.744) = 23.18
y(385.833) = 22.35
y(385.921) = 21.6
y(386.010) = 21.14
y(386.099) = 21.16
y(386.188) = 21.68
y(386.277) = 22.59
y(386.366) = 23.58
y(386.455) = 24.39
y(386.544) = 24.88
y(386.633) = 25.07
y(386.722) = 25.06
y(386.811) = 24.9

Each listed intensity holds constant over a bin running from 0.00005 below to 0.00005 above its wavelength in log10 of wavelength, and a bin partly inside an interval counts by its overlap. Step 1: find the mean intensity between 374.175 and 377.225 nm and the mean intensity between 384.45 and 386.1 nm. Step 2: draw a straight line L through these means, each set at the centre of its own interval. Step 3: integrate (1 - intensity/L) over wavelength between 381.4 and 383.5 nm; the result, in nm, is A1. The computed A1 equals 0.23 nm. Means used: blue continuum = 19.1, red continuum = 23.5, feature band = 19.7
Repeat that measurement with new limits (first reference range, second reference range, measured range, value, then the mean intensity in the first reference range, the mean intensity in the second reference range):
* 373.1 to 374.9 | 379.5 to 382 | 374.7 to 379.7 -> -0.21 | 18.1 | 22.2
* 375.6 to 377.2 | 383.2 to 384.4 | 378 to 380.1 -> -0.48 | 19.9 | 15.4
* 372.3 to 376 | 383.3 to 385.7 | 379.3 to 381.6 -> -0.33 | 18.5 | 19.9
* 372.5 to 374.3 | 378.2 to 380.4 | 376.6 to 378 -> 0.03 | 18.8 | 22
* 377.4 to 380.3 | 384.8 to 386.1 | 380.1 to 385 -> 0.56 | 22.4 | 23.7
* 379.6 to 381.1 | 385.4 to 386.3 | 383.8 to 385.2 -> 0.13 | 21.6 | 22.8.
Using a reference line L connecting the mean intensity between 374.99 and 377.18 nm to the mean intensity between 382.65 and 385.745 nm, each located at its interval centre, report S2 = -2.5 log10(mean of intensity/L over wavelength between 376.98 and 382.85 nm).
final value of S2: -0.15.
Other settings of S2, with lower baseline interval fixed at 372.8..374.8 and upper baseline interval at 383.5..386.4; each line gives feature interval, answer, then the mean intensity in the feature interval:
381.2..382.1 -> -0.128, 22.7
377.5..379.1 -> -0.232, 24.2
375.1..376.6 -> -0.035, 19.7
